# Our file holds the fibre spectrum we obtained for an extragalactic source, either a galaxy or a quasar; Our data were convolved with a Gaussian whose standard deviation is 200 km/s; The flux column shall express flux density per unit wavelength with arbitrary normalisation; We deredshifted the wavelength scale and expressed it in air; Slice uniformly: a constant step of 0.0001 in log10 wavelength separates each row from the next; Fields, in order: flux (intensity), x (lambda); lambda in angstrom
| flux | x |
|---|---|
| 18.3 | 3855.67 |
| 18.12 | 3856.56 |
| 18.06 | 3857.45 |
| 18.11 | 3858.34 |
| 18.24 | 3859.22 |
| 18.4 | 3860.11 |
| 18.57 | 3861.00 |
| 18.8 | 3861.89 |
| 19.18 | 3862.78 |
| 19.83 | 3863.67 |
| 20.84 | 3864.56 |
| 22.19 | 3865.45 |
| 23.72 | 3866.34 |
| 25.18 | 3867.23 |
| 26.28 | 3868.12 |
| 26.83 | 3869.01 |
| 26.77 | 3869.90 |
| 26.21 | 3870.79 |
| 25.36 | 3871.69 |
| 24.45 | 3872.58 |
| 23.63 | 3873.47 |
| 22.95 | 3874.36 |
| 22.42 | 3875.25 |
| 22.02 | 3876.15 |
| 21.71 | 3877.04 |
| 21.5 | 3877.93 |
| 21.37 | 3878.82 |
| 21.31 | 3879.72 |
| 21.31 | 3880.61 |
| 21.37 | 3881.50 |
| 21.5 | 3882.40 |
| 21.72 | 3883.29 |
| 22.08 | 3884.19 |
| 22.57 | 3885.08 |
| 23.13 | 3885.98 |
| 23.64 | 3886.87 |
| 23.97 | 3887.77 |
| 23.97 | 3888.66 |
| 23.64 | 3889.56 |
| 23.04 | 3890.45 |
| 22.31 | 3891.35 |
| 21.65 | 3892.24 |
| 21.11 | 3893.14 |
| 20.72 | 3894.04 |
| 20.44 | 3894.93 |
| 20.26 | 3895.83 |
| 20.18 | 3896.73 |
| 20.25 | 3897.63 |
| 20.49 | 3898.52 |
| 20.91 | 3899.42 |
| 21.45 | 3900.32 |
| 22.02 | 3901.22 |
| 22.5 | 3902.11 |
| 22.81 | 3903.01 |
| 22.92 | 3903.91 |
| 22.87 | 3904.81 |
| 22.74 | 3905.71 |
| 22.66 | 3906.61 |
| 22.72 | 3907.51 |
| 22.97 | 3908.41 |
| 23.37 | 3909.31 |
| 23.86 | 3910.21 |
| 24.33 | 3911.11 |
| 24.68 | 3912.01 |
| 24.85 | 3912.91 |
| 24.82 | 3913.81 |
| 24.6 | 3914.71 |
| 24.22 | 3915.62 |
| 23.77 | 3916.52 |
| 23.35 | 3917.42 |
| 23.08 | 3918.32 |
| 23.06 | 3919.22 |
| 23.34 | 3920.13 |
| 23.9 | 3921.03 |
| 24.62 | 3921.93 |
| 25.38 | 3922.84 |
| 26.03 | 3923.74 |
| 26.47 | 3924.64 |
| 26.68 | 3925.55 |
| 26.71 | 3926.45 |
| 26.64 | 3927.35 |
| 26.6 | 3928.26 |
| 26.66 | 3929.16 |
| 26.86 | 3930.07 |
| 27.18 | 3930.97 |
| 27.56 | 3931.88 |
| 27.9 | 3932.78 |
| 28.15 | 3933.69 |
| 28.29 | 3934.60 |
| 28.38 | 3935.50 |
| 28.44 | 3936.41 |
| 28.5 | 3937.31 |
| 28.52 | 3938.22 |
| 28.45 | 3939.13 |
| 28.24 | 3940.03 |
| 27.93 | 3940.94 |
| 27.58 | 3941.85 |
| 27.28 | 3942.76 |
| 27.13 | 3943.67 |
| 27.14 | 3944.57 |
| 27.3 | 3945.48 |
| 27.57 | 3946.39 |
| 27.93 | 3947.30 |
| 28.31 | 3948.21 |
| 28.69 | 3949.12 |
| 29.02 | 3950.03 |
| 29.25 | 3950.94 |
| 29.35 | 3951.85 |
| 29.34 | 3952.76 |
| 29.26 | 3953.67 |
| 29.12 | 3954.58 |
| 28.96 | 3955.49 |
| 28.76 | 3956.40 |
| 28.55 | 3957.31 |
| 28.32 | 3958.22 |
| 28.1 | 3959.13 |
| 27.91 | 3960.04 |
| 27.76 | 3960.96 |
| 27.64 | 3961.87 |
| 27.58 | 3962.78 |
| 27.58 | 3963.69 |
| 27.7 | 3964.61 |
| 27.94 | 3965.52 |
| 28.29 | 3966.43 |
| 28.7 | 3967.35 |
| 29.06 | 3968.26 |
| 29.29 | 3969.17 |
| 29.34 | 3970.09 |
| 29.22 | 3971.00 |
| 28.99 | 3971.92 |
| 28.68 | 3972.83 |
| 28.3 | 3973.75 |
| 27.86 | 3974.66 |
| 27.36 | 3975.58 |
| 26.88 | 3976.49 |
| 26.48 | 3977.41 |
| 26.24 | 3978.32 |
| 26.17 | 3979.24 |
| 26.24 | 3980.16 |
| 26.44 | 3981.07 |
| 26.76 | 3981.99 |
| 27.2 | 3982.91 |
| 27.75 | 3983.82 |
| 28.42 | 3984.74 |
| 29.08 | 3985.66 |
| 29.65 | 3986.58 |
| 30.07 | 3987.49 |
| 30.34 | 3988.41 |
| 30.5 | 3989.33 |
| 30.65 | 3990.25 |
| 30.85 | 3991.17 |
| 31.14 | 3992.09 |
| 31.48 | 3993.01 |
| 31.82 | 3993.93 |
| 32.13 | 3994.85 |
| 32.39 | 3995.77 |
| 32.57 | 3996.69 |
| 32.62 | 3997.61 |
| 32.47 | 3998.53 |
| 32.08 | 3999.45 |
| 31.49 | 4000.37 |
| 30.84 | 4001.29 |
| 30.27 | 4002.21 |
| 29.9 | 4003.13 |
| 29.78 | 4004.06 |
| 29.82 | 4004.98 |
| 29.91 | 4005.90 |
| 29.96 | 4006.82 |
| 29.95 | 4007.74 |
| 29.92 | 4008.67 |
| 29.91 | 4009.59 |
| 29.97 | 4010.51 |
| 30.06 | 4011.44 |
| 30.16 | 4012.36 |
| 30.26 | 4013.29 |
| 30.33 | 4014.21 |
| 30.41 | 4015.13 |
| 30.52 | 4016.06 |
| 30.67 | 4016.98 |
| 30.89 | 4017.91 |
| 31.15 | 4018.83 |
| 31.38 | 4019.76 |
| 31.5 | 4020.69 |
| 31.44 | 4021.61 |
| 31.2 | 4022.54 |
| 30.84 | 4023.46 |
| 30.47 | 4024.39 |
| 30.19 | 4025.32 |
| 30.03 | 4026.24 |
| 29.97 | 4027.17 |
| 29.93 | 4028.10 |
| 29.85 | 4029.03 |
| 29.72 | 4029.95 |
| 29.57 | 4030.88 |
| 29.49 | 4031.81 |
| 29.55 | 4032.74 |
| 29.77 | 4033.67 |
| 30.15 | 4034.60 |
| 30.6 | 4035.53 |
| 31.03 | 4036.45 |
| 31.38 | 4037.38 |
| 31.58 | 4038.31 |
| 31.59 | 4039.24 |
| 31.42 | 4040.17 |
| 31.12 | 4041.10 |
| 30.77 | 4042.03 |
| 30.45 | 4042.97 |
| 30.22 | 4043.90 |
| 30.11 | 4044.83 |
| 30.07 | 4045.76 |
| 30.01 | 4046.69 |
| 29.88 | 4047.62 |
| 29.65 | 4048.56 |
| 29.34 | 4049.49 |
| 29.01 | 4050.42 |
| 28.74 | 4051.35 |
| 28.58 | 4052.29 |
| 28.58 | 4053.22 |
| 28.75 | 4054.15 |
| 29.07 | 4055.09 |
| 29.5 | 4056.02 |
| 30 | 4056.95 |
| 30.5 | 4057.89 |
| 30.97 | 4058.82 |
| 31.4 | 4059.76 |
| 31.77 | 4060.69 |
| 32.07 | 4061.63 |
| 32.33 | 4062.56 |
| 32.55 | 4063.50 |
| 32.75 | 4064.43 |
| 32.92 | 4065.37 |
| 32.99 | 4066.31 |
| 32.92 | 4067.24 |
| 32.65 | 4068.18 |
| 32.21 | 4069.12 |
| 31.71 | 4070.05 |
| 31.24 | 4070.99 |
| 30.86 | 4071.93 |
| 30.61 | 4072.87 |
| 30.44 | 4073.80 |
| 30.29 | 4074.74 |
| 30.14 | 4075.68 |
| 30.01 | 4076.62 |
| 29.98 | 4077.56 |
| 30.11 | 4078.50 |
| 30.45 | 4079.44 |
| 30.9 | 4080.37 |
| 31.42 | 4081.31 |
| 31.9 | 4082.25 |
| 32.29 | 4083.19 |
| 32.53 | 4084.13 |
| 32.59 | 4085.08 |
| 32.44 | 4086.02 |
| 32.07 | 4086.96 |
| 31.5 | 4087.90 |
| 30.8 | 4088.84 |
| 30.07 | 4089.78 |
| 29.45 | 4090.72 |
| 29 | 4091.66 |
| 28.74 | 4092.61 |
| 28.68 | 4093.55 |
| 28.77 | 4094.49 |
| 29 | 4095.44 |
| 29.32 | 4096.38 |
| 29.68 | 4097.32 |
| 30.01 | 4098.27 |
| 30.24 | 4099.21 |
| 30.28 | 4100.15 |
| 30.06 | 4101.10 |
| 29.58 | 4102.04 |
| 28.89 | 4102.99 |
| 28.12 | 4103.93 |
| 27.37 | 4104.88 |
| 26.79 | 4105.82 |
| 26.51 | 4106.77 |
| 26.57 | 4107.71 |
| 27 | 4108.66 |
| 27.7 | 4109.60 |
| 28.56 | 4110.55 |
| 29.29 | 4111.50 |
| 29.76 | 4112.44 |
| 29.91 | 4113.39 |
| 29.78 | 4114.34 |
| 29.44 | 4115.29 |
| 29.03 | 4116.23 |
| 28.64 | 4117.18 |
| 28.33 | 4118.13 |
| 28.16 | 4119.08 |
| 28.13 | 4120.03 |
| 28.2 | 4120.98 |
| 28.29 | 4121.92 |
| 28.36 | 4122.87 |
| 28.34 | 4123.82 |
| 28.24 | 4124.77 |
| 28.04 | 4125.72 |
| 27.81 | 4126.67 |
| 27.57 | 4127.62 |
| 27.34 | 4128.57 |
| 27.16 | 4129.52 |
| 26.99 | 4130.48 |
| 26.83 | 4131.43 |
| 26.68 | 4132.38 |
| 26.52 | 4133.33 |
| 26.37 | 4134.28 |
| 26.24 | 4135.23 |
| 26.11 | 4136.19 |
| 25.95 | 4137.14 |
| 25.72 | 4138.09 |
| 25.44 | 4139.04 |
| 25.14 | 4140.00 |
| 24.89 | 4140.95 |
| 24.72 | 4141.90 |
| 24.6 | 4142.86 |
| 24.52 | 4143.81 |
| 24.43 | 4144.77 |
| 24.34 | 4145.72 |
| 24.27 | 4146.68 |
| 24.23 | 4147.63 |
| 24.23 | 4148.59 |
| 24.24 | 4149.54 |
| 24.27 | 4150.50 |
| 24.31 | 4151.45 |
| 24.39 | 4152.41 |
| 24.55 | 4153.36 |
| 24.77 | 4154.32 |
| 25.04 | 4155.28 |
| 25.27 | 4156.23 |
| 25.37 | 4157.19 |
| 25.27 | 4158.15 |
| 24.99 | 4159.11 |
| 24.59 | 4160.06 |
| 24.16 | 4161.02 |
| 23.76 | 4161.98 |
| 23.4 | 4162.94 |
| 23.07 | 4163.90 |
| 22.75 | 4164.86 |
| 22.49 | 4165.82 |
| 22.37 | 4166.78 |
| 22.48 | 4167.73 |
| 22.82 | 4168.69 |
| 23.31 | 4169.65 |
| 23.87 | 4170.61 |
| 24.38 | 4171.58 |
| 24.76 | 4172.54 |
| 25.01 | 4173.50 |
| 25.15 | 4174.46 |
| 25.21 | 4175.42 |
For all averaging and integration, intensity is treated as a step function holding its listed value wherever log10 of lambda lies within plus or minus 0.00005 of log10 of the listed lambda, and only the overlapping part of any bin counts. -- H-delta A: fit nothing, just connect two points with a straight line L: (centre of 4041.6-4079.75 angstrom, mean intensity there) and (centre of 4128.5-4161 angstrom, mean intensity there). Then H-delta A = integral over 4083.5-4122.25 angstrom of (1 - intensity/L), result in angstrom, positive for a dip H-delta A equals -1.84 angstrom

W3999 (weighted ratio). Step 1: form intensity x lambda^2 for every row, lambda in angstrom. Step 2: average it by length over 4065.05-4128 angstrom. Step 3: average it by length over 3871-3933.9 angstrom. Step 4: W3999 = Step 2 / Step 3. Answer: 1.4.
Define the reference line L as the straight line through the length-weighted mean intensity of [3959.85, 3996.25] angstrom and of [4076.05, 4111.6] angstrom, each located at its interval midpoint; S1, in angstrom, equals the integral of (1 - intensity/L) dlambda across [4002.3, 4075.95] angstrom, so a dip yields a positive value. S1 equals -3.33 angstrom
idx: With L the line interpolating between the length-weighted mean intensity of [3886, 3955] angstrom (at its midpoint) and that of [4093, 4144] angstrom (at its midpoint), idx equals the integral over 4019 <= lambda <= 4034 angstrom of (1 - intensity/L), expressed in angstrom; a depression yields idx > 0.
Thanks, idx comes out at -2.1 angstrom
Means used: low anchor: 25.2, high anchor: 27.8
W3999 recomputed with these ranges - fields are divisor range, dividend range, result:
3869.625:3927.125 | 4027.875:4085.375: 1.44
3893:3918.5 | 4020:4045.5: 1.44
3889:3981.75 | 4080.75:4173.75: 1.14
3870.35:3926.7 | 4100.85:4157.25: 1.31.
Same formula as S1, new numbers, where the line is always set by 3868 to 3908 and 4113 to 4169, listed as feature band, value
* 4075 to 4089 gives -3.47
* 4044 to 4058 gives -2.72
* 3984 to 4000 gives -4.78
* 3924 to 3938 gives -2.61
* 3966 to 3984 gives -3.12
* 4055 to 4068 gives -3.60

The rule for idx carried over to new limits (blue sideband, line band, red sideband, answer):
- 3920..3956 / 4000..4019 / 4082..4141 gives -1.56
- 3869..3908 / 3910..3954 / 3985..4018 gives -1.82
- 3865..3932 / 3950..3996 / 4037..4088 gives -3.19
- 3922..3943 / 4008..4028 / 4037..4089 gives -0.55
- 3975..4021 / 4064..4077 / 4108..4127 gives -1.11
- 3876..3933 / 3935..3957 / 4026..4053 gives -2.54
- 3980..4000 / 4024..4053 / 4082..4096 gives 0.26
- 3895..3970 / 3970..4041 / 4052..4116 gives -4.77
